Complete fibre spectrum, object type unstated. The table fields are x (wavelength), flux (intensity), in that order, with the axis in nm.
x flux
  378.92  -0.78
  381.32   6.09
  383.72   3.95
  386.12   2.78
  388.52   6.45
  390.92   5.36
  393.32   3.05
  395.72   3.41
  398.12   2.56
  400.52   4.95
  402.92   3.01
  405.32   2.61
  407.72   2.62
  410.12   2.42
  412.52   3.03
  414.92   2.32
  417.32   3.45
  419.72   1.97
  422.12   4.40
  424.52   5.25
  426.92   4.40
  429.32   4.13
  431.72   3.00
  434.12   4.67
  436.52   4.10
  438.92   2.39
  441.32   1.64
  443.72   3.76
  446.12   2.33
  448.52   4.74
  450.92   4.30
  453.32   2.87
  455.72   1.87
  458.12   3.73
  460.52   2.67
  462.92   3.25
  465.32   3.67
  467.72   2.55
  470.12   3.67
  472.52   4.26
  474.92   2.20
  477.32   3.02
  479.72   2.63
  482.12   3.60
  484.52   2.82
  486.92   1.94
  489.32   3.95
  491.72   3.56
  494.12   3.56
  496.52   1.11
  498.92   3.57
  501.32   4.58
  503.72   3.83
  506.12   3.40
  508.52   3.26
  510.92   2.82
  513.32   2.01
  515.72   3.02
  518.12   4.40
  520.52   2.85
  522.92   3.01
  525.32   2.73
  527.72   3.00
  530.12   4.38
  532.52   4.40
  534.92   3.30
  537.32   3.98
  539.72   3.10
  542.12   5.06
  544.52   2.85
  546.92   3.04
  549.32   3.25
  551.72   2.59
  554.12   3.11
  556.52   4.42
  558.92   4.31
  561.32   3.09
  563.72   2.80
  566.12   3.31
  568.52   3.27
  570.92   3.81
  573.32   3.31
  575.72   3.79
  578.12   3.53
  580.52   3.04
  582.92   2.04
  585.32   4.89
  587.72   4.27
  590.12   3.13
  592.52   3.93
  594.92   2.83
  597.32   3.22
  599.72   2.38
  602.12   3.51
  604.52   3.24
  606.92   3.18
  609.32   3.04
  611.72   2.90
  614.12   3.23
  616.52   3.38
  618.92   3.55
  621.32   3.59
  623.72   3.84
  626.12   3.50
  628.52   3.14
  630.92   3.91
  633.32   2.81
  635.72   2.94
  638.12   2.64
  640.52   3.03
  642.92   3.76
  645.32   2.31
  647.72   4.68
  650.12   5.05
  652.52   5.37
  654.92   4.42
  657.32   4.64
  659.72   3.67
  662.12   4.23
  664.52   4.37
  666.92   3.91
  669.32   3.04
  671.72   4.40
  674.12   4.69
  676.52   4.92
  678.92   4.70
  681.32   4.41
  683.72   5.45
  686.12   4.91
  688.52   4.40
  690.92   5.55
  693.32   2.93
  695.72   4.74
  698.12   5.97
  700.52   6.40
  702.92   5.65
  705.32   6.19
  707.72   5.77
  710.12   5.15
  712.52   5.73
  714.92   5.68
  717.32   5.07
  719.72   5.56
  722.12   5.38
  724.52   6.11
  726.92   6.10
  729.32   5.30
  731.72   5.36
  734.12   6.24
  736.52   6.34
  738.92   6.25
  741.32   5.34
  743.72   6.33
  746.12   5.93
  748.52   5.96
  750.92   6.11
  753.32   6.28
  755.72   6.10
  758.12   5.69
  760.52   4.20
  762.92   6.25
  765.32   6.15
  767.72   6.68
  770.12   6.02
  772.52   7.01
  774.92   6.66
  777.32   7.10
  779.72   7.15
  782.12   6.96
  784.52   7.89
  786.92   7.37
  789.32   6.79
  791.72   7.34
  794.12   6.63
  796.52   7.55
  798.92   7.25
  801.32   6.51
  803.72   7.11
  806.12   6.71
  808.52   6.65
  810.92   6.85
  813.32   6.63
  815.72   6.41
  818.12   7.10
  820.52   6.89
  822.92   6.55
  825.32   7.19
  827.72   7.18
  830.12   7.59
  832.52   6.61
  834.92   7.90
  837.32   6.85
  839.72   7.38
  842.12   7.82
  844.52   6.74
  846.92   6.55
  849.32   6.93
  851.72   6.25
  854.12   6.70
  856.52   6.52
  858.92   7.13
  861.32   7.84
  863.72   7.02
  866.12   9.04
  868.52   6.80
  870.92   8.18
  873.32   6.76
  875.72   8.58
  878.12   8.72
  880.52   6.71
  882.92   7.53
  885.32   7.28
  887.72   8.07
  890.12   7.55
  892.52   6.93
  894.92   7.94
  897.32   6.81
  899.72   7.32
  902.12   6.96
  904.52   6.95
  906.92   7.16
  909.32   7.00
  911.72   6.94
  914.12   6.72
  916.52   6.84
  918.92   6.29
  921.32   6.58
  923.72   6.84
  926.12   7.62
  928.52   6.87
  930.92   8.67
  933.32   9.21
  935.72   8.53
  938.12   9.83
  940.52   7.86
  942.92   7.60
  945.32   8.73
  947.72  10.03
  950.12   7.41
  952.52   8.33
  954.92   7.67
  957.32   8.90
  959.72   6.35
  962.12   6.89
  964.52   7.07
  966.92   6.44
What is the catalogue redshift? 0.75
